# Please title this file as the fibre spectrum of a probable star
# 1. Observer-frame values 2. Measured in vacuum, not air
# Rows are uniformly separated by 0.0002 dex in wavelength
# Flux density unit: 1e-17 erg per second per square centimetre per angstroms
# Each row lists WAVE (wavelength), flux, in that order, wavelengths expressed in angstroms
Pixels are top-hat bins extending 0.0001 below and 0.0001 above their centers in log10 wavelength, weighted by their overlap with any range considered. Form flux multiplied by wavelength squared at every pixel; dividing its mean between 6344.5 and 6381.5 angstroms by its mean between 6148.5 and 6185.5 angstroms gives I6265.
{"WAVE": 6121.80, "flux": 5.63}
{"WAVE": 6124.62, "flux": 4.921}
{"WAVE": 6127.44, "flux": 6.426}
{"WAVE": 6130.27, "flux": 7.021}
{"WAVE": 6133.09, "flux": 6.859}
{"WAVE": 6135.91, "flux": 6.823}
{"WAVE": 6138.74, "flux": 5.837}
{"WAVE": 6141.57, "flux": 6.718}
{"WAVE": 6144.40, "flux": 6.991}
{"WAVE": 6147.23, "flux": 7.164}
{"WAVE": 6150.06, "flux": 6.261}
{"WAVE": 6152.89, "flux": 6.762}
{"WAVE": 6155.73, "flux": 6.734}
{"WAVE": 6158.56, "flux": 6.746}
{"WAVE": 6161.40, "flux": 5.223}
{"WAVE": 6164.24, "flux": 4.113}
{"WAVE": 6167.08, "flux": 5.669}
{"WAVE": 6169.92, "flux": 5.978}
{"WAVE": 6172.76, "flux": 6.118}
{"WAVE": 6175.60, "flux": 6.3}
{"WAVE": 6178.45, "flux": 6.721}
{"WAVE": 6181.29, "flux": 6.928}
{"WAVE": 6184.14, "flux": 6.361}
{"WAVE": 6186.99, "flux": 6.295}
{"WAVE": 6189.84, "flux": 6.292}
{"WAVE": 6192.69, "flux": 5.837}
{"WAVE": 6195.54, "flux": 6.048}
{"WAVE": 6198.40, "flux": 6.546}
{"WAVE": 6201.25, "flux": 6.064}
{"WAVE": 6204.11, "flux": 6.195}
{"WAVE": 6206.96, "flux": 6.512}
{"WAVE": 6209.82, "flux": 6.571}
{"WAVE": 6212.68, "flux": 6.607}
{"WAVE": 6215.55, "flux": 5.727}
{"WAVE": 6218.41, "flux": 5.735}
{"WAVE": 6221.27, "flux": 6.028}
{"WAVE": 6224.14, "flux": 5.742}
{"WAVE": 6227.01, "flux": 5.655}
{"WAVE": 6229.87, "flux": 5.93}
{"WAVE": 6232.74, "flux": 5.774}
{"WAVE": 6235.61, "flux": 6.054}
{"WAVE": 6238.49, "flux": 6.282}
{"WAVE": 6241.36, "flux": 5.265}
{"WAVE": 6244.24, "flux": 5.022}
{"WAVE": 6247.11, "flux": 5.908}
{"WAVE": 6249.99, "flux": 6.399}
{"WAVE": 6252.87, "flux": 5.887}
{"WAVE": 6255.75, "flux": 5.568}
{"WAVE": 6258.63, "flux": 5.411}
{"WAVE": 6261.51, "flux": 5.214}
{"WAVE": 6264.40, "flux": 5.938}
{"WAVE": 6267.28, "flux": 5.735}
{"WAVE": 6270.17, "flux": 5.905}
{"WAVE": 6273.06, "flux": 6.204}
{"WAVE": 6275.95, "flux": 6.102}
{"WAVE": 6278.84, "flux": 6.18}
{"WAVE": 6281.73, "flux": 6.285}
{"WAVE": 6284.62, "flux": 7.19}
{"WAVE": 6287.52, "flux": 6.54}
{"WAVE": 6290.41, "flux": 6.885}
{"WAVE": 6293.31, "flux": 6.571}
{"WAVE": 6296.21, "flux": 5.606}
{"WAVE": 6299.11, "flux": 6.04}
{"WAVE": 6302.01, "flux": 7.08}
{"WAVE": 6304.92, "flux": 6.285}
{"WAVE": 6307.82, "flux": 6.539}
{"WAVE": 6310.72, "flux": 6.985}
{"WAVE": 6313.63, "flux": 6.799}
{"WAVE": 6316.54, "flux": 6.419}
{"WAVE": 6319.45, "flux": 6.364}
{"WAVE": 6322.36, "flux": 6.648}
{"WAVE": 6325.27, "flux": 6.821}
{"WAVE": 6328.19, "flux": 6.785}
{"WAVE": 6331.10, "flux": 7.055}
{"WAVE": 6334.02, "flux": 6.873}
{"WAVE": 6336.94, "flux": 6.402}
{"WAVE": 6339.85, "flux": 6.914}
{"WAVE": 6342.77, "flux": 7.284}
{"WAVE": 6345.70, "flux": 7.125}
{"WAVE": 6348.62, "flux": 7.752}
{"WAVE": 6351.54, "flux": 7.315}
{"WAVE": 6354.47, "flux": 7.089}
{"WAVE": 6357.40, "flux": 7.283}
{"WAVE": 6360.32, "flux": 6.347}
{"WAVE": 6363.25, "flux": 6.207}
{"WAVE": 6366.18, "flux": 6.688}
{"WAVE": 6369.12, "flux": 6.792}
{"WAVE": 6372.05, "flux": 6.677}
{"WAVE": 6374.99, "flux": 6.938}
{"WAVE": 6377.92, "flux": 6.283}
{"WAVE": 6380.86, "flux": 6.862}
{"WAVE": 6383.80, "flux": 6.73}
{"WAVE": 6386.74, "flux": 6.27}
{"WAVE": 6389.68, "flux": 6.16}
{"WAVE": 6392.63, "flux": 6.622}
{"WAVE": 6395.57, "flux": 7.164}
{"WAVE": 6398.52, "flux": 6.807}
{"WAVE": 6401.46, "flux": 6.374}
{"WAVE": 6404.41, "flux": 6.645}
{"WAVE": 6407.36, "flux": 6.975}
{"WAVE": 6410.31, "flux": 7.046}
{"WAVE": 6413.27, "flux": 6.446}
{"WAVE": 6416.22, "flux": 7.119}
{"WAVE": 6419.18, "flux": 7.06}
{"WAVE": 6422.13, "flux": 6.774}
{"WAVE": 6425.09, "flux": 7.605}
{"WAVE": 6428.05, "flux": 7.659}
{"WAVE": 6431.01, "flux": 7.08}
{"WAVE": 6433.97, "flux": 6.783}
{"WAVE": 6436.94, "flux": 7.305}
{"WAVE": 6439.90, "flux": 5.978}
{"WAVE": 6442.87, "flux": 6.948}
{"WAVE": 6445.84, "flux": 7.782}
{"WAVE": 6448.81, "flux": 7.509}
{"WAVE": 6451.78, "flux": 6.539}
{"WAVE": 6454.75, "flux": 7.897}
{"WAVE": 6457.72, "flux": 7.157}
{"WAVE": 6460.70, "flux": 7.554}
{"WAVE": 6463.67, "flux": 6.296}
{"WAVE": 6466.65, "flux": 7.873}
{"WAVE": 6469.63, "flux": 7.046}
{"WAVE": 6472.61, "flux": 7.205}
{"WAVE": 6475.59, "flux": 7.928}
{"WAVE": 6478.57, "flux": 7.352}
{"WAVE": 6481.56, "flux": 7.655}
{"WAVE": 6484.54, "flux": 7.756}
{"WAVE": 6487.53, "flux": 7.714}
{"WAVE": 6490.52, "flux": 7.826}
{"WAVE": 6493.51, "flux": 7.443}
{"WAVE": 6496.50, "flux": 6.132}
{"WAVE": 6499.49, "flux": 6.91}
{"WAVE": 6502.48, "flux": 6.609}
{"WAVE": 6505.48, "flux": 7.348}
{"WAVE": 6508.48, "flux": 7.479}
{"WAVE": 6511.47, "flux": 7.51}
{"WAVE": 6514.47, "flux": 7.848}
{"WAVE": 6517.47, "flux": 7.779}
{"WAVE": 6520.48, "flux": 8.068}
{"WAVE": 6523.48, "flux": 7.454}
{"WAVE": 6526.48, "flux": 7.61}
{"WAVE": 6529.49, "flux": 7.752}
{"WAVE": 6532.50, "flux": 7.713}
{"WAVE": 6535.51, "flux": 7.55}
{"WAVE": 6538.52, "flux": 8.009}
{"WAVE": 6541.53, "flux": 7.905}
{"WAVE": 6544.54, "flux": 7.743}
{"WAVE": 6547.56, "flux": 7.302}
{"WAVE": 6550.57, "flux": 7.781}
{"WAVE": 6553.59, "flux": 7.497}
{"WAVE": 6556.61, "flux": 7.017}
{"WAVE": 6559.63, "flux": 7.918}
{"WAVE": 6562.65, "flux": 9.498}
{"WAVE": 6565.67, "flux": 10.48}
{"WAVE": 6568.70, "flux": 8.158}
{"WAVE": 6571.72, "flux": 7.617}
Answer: 1.2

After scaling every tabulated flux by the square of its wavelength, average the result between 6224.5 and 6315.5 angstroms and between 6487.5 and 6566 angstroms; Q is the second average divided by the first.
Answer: 1.4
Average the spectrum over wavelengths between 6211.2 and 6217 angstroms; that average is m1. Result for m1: 6.16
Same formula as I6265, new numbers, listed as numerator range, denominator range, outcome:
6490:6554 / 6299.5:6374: 1.17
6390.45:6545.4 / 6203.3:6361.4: 1.21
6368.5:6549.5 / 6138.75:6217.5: 1.26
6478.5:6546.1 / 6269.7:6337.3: 1.23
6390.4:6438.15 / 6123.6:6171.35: 1.21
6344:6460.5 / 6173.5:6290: 1.20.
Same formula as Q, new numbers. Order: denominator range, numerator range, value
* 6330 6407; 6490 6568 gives 1.19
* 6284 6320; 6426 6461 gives 1.15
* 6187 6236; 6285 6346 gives 1.13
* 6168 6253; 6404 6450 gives 1.24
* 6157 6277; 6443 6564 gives 1.38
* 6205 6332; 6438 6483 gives 1.24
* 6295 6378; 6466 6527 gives 1.16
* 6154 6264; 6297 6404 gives 1.18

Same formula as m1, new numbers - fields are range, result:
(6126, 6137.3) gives 6.78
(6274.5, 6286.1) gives 6.44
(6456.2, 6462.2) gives 7.36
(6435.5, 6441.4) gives 6.64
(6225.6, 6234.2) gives 5.79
